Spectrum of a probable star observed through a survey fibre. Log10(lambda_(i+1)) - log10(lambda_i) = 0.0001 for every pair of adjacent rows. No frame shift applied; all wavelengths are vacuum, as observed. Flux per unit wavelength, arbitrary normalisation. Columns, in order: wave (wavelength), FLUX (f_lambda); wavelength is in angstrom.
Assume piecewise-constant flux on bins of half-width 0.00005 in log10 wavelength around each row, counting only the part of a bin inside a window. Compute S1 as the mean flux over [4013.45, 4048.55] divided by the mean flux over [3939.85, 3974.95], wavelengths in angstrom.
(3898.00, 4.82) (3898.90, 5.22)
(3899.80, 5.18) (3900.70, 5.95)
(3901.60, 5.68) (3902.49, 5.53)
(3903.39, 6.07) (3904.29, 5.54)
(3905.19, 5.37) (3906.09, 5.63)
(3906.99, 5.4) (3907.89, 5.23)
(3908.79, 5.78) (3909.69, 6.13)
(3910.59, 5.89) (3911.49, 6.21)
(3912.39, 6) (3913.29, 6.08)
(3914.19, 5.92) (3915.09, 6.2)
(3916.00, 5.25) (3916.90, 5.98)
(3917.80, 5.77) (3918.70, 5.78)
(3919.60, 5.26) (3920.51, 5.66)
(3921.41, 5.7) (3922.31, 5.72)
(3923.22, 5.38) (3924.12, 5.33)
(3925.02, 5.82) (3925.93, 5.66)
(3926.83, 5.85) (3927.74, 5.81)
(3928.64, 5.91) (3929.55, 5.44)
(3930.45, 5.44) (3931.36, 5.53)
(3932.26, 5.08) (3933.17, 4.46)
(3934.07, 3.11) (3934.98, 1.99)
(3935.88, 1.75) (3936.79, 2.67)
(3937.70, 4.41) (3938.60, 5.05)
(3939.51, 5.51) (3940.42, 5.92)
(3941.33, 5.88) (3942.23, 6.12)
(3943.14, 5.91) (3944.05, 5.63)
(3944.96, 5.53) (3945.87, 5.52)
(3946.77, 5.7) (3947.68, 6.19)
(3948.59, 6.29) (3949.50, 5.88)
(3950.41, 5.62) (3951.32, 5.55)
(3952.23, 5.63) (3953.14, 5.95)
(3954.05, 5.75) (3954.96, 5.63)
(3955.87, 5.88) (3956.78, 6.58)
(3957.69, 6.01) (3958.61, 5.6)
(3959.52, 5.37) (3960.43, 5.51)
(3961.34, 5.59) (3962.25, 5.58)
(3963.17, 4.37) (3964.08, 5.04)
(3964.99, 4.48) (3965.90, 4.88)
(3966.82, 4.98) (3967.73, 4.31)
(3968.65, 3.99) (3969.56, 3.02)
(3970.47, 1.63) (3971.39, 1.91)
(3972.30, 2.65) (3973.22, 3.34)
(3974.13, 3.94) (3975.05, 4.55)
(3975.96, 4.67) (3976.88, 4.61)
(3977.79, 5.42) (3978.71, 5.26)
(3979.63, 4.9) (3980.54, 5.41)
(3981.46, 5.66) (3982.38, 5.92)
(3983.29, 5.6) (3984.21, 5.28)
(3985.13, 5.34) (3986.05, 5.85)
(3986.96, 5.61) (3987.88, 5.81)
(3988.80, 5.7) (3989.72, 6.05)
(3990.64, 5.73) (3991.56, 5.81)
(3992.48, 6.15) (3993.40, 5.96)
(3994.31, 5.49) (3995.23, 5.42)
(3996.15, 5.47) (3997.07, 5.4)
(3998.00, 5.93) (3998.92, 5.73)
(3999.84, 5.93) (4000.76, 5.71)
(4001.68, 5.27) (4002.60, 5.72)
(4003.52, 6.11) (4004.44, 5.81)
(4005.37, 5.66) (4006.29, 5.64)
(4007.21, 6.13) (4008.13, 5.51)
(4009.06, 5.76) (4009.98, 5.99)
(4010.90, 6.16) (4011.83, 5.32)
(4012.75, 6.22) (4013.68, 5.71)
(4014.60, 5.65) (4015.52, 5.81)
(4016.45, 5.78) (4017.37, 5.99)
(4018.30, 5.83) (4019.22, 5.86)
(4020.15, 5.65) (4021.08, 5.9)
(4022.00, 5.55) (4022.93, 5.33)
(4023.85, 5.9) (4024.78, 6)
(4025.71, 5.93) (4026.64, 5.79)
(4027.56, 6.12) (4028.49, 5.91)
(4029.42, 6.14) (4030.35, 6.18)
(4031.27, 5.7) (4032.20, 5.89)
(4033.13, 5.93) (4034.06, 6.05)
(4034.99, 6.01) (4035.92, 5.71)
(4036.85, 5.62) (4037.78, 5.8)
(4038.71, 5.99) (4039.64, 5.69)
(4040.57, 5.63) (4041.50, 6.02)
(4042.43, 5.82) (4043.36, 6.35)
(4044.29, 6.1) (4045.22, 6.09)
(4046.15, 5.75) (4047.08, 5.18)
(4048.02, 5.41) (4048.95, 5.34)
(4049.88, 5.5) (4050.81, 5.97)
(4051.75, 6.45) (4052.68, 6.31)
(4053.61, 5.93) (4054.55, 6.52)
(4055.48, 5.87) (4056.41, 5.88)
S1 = 1.15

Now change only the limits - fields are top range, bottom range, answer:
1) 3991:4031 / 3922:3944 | 1.16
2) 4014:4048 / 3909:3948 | 1.09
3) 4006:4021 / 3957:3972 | 1.28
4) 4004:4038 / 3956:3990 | 1.20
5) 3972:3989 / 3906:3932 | 0.88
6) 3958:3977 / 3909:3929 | 0.74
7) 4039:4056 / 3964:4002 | 1.18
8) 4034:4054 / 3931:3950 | 1.18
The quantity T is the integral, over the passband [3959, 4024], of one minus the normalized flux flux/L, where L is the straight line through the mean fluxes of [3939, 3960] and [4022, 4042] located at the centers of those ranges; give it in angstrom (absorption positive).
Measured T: 6.2 angstrom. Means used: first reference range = 5.81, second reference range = 5.86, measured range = 5.29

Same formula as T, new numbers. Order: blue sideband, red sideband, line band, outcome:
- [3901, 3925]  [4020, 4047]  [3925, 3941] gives 2.83 angstrom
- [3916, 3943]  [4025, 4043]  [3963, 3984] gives 4.11 angstrom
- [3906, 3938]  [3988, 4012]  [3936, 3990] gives 4.01 angstrom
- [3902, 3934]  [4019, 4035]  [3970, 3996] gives 3.52 angstrom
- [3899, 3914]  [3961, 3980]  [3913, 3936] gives 0.21 angstrom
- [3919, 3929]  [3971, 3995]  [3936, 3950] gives 0.19 angstrom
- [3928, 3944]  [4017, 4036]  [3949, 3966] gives -1.76 angstrom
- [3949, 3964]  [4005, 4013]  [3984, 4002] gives 0.22 angstrom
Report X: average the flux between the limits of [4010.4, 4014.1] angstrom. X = 5.85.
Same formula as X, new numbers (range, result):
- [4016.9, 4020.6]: 5.83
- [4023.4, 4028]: 5.94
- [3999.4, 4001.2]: 5.82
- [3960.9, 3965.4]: 5.02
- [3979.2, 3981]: 5.17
